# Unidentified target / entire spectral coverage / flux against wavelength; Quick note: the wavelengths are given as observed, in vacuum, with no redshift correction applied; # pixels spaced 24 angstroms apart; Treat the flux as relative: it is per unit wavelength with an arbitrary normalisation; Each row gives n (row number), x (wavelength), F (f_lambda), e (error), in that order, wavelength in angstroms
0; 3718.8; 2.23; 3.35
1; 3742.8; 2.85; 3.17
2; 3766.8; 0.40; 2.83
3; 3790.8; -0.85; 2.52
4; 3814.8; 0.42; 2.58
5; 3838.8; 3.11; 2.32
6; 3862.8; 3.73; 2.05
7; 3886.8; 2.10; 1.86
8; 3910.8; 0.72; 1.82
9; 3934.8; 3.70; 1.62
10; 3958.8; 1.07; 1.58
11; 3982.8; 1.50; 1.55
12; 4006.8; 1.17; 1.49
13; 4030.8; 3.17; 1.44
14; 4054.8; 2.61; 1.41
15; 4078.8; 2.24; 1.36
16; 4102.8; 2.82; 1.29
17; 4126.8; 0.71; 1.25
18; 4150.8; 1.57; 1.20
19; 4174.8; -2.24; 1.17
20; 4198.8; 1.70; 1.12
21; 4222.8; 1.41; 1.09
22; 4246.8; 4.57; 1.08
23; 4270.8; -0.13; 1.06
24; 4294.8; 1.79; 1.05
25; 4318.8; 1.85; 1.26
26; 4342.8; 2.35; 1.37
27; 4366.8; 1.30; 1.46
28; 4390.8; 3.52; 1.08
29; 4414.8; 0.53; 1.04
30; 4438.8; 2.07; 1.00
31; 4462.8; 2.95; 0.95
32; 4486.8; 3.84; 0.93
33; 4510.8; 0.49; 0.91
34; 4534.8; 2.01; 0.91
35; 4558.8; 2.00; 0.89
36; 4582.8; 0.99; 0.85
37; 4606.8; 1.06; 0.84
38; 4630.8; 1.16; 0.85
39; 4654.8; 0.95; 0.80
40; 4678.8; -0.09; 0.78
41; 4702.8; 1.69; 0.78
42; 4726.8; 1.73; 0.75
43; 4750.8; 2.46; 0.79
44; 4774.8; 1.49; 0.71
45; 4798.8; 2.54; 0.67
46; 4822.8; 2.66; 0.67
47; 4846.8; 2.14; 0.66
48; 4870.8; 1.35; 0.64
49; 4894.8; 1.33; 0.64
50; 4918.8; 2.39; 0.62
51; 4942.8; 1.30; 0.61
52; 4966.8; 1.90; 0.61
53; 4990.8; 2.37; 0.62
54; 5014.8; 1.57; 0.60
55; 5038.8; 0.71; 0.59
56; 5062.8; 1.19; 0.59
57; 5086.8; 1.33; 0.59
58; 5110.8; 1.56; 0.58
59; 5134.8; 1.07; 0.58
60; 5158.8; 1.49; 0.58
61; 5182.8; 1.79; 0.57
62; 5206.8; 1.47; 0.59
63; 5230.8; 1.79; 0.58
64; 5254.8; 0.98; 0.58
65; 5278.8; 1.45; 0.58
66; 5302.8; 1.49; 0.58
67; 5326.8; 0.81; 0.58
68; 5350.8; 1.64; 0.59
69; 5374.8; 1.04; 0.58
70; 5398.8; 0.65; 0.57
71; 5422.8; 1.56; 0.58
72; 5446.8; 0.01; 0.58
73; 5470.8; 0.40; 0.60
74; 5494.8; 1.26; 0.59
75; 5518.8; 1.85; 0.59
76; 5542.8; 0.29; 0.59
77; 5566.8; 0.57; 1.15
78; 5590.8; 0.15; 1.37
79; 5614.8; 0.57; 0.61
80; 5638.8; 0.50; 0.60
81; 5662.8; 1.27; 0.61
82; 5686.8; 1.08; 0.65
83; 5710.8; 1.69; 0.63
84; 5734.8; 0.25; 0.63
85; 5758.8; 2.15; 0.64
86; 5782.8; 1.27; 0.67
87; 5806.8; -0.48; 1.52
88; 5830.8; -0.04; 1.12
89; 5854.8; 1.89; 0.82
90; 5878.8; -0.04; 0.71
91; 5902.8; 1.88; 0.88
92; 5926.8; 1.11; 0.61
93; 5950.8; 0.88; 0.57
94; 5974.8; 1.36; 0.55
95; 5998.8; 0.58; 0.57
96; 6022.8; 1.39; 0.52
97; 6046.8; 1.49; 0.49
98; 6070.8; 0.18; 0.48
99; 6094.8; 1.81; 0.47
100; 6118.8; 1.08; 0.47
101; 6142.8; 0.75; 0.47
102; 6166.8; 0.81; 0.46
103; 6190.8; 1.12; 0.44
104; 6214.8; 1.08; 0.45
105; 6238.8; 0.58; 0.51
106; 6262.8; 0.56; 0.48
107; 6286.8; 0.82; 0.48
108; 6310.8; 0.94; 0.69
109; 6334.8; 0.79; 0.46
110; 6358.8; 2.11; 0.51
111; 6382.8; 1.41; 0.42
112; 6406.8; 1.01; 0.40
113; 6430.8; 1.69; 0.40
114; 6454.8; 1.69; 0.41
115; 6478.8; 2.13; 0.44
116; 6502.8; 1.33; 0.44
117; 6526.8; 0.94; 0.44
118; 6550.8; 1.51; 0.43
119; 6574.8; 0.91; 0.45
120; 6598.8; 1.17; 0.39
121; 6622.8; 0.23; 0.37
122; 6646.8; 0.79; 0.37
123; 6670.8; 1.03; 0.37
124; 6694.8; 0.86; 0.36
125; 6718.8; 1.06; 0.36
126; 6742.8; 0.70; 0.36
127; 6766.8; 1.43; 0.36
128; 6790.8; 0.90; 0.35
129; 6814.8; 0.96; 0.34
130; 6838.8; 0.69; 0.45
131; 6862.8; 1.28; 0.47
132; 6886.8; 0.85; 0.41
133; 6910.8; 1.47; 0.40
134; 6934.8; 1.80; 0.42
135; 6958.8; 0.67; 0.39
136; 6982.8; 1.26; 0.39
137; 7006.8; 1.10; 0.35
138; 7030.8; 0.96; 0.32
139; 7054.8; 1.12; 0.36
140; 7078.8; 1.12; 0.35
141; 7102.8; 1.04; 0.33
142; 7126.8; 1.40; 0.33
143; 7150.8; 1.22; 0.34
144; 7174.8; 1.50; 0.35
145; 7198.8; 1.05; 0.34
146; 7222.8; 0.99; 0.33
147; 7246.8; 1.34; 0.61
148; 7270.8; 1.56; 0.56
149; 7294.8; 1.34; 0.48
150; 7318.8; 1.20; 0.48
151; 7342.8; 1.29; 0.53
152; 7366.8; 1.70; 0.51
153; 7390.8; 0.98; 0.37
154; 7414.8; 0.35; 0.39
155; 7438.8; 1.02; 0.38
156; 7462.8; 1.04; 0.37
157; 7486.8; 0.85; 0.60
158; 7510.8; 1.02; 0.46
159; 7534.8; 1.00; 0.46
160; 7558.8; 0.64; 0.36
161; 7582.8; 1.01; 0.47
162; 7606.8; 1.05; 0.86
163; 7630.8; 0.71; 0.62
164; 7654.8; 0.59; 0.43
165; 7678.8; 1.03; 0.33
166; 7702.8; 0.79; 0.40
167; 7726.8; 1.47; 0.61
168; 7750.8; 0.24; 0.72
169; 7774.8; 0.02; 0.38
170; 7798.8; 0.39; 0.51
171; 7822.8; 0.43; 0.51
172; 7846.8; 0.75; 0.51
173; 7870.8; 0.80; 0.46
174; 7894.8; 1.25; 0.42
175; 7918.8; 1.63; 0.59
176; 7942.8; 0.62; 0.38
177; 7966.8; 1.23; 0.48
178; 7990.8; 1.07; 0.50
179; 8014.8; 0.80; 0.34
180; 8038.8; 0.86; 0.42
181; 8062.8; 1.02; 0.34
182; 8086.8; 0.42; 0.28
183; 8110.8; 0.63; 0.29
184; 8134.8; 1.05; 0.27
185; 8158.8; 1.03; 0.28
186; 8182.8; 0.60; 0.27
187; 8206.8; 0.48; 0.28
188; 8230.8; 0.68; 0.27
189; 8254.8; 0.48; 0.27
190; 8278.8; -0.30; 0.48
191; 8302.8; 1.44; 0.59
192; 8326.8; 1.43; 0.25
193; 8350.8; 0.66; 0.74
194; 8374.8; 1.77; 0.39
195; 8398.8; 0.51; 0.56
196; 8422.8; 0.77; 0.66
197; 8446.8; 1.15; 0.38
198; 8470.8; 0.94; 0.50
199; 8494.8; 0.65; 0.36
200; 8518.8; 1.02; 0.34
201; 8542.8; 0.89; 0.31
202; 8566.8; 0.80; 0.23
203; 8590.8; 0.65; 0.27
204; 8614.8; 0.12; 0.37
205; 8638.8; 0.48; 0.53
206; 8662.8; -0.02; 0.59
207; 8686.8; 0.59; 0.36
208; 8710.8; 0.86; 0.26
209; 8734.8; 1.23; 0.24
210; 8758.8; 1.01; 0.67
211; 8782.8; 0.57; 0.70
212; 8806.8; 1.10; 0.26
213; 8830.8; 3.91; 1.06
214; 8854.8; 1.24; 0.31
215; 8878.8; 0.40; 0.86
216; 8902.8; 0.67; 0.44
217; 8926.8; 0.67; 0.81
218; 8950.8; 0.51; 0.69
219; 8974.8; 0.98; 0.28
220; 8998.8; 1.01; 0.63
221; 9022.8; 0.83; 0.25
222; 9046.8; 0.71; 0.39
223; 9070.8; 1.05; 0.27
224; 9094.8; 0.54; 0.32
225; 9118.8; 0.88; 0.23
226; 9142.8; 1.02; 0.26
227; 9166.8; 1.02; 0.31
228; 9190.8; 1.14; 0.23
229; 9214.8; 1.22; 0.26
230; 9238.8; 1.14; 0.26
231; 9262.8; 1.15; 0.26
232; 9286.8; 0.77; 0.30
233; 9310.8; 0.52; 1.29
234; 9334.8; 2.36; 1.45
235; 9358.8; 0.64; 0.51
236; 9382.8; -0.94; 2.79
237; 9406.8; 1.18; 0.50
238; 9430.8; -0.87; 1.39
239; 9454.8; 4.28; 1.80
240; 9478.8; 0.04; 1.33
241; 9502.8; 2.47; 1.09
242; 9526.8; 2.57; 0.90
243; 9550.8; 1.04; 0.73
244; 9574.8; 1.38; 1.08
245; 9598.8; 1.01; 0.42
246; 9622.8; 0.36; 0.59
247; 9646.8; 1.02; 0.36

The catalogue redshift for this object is 1.37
